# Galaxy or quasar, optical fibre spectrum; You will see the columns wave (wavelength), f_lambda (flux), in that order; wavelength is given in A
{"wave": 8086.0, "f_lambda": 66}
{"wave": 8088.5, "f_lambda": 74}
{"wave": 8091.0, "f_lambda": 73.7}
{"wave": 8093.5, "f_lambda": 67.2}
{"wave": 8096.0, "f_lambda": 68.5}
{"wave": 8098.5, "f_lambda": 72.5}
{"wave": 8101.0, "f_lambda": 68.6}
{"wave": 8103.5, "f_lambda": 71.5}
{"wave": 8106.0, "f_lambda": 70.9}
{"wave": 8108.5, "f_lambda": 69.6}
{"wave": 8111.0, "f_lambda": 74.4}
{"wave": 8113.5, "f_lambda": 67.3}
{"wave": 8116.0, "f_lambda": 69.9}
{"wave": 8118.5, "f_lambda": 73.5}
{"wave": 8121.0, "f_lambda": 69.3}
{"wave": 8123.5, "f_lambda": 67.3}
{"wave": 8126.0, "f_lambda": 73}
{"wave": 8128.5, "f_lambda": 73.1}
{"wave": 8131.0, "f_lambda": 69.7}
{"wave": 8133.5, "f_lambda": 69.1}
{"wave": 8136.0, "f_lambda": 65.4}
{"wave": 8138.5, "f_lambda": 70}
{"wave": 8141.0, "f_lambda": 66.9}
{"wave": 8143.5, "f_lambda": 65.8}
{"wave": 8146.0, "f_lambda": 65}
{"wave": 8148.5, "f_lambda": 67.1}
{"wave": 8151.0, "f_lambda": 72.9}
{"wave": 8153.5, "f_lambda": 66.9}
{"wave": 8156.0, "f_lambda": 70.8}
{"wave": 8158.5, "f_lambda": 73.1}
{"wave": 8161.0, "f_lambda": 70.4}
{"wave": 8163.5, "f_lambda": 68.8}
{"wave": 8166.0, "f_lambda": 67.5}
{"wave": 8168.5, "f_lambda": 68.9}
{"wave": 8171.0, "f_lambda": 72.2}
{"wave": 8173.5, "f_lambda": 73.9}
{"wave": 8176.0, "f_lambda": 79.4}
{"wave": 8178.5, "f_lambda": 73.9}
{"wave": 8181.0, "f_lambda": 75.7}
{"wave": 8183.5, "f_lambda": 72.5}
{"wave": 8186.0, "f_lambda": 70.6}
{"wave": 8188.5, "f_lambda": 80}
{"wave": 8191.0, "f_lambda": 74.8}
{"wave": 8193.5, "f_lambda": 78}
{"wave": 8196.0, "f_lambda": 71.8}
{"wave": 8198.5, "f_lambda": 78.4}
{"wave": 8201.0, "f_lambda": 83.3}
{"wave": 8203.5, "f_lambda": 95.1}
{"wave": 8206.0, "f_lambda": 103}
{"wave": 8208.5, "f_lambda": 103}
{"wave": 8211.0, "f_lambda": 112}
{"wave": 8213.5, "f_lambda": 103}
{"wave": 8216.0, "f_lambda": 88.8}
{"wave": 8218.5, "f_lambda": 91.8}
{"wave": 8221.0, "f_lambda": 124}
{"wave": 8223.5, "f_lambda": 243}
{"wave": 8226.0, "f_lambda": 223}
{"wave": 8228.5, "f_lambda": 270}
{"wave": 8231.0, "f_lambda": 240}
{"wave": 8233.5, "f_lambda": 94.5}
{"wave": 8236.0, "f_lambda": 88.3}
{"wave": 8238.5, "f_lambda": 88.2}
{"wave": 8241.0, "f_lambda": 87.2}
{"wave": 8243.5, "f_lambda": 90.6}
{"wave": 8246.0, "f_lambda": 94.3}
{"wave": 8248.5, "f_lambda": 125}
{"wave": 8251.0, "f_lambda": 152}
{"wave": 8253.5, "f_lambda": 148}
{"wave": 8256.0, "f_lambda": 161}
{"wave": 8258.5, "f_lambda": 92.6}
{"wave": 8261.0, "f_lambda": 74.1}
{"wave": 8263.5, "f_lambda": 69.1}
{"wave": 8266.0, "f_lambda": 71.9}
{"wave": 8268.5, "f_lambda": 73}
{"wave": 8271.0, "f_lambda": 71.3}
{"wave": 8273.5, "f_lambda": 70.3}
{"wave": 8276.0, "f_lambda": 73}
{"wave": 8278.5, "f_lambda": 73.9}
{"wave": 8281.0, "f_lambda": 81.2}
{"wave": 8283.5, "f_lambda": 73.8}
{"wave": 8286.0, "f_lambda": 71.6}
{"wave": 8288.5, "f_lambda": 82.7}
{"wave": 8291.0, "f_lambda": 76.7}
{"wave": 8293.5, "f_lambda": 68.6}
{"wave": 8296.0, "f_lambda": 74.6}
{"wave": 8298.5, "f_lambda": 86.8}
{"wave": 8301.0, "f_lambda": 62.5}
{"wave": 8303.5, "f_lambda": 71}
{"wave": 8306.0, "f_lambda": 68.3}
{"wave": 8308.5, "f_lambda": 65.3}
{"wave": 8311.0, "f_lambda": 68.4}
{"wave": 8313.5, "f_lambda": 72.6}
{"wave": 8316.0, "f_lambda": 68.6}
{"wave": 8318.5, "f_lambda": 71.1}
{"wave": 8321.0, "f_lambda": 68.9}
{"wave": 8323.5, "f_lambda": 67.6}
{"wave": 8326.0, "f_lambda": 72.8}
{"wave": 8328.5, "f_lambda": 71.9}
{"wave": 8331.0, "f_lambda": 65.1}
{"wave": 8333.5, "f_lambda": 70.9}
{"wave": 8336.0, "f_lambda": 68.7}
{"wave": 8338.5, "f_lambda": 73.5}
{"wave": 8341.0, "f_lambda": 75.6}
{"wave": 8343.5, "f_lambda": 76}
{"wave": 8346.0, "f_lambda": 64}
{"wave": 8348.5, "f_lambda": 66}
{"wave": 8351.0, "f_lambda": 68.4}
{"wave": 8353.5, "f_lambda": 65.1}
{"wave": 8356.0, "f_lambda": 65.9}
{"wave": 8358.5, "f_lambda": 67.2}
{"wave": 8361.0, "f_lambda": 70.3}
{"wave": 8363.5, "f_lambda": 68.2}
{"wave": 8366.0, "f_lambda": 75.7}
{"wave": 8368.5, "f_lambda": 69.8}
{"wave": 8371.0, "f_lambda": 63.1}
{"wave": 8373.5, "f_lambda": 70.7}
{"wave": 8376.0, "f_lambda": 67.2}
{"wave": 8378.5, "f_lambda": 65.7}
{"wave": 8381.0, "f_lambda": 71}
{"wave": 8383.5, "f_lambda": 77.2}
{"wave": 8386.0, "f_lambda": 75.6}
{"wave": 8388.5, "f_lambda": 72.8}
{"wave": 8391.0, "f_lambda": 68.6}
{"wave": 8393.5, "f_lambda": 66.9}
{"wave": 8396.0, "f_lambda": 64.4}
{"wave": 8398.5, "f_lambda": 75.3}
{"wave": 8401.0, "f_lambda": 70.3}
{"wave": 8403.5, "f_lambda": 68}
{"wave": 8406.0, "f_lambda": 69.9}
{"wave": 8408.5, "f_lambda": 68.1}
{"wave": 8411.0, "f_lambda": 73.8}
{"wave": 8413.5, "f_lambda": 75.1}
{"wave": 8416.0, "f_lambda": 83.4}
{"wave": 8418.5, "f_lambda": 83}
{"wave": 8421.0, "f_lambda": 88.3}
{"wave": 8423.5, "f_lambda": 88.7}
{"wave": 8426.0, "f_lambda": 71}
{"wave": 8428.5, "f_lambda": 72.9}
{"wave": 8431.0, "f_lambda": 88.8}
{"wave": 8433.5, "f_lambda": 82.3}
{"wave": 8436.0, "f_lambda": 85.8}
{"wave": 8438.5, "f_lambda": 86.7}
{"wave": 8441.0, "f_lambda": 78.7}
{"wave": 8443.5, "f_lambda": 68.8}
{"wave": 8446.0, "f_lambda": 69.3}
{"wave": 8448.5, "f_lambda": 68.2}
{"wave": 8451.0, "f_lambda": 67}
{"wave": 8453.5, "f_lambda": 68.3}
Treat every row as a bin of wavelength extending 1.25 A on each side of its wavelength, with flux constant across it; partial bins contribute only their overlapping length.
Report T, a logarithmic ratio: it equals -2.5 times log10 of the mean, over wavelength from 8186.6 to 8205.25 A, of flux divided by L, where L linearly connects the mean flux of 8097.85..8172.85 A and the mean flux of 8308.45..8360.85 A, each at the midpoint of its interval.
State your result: -0.16 mag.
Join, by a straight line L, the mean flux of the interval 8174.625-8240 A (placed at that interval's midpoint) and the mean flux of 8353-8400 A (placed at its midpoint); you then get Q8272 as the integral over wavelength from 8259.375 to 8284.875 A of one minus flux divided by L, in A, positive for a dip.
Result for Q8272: 5.9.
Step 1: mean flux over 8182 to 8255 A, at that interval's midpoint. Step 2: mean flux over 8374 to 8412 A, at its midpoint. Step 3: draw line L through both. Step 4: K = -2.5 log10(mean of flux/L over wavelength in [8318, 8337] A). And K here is 0.250 mag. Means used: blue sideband 116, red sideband 70.3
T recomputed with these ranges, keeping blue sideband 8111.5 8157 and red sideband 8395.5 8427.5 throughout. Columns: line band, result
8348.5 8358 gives 0.12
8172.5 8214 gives -0.19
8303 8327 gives 0.06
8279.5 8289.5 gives -0.07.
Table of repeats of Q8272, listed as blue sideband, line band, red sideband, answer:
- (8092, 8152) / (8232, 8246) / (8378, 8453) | -4.1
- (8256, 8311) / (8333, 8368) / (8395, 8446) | 3.1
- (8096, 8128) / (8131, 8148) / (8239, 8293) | 1.6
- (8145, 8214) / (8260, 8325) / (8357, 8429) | 2.5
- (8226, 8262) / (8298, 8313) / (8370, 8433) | 5.5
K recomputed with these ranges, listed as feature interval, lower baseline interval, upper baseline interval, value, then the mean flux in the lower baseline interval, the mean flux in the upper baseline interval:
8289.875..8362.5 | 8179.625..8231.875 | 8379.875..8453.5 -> 0.31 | 117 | 75.1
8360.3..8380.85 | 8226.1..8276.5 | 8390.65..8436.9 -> 0.25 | 115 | 76.1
